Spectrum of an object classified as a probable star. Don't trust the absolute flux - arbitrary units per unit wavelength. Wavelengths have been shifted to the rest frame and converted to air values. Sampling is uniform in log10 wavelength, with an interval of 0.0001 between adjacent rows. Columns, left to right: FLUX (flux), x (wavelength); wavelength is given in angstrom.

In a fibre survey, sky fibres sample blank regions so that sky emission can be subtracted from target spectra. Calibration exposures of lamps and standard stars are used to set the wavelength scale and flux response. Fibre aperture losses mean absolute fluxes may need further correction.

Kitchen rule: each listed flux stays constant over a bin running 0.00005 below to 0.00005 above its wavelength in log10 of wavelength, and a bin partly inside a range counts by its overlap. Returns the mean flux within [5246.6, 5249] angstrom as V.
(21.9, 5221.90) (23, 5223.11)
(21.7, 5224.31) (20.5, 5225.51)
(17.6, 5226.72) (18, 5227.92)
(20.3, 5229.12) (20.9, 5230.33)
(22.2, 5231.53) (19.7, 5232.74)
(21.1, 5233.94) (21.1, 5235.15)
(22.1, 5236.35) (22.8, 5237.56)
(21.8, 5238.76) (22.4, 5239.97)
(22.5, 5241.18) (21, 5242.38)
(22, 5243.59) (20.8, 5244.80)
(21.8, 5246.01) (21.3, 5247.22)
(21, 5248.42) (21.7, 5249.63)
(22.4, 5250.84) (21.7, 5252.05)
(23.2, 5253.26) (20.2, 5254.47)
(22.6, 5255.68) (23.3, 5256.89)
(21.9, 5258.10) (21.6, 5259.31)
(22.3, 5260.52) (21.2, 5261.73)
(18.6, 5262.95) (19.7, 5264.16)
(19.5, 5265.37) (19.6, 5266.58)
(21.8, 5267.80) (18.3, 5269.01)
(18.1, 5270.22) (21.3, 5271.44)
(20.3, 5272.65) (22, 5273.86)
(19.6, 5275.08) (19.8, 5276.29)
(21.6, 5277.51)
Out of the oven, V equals 21.2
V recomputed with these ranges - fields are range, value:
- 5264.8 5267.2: 19.5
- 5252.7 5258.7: 22.2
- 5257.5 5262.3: 21.8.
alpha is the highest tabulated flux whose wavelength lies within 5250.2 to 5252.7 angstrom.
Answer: 22.4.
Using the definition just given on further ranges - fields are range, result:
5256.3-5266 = 23.3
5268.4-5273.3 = 21.3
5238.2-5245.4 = 22.5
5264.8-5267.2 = 19.6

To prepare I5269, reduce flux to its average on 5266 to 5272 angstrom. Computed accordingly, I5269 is 19.8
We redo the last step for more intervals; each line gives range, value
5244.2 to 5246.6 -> 21.3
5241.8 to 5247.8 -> 21.3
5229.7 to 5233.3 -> 20.9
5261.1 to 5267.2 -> 19.7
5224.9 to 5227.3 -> 19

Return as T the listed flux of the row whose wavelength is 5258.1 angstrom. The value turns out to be 21.9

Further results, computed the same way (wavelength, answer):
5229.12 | 20.3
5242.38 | 21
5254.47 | 20.2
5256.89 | 23.3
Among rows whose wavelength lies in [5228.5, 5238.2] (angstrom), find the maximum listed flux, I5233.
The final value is 22.8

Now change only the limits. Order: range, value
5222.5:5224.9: 23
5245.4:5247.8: 21.8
